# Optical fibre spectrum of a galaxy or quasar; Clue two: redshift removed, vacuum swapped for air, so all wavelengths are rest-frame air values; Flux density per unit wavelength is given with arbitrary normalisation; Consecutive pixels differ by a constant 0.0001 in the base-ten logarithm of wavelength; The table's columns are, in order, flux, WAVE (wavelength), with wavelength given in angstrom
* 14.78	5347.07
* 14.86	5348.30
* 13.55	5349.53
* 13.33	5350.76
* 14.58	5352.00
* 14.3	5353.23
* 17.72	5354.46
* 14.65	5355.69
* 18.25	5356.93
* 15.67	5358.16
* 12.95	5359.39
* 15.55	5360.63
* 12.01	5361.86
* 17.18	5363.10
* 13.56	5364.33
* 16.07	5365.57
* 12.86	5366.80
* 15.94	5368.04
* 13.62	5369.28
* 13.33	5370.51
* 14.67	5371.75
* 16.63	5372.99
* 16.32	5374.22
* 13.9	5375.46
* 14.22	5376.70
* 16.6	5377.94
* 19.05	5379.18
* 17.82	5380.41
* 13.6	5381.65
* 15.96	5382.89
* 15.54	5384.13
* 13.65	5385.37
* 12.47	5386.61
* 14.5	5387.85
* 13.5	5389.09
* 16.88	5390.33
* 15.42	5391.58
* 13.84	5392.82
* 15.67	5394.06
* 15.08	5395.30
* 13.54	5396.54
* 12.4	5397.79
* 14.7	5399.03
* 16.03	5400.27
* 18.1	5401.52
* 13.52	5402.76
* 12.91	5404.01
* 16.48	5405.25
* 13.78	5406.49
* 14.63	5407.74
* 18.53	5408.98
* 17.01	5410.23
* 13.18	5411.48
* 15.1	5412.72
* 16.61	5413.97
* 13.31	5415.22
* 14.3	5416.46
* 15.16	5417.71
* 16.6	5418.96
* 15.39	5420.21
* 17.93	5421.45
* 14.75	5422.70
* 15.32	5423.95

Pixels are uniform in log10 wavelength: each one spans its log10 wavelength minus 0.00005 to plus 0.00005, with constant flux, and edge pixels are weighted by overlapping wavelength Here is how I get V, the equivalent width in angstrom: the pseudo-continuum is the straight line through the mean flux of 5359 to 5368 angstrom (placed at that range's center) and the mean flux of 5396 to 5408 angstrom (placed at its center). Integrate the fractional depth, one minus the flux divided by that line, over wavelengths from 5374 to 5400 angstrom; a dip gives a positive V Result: -0.8 angstrom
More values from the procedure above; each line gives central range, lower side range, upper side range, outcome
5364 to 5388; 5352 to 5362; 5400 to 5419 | 0.35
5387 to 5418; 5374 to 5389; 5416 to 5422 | 1.29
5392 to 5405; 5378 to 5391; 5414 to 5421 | 0.54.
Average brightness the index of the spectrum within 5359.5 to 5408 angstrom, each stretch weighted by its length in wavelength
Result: 14.9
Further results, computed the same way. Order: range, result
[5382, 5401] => 14.6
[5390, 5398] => 14.7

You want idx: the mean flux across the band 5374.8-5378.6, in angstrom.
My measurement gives 14.9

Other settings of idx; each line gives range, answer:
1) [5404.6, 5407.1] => 15.2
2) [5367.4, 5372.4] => 14.4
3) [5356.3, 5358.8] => 16.9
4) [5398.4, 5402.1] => 16.2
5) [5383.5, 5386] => 14.6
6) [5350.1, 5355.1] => 15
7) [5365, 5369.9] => 14.6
